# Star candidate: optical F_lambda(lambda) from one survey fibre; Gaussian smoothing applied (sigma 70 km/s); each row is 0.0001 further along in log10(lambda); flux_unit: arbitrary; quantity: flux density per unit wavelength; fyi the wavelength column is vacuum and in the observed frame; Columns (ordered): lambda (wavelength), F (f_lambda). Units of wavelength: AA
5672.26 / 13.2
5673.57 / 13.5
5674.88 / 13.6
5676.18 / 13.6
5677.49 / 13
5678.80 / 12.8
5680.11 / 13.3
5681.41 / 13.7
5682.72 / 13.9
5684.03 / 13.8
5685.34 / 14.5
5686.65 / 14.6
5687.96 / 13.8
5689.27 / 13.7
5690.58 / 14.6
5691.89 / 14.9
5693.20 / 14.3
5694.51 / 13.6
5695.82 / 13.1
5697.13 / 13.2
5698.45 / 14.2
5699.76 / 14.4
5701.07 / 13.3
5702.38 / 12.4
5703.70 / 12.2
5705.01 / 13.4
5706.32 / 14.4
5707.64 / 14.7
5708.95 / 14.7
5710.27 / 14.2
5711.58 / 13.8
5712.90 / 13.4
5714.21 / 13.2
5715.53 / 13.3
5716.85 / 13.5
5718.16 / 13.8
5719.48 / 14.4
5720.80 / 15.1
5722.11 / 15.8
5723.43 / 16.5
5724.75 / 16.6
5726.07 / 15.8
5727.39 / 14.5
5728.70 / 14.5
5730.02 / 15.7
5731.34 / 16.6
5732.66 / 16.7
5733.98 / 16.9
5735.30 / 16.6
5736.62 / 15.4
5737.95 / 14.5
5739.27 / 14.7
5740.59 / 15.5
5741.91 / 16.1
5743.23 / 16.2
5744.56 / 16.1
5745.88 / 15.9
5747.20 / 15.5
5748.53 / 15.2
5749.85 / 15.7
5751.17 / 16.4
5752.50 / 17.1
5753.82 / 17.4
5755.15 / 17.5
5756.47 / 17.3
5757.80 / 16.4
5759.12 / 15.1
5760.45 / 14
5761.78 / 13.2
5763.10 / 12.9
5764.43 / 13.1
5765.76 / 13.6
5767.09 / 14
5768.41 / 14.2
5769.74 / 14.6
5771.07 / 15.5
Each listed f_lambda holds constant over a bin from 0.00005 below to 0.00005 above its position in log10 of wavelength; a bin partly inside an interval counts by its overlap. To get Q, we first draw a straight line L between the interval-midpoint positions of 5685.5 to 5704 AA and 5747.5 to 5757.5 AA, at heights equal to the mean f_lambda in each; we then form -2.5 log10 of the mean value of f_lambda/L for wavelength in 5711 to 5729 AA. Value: 0.03 mag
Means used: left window 13.8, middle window 14.6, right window 16.6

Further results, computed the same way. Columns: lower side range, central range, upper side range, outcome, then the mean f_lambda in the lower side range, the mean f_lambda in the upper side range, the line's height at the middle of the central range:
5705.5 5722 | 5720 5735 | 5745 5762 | -0.08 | 14.1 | 16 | 14.7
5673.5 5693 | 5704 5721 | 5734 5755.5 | 0.07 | 13.8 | 16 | 14.9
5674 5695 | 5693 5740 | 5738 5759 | 0.03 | 13.9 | 16.1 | 15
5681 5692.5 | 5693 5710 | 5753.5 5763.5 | 0.06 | 14.2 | 15.5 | 14.4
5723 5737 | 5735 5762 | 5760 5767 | -0.09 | 16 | 13.4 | 14.6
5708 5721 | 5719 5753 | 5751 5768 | -0.09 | 13.9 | 15.2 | 14.5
